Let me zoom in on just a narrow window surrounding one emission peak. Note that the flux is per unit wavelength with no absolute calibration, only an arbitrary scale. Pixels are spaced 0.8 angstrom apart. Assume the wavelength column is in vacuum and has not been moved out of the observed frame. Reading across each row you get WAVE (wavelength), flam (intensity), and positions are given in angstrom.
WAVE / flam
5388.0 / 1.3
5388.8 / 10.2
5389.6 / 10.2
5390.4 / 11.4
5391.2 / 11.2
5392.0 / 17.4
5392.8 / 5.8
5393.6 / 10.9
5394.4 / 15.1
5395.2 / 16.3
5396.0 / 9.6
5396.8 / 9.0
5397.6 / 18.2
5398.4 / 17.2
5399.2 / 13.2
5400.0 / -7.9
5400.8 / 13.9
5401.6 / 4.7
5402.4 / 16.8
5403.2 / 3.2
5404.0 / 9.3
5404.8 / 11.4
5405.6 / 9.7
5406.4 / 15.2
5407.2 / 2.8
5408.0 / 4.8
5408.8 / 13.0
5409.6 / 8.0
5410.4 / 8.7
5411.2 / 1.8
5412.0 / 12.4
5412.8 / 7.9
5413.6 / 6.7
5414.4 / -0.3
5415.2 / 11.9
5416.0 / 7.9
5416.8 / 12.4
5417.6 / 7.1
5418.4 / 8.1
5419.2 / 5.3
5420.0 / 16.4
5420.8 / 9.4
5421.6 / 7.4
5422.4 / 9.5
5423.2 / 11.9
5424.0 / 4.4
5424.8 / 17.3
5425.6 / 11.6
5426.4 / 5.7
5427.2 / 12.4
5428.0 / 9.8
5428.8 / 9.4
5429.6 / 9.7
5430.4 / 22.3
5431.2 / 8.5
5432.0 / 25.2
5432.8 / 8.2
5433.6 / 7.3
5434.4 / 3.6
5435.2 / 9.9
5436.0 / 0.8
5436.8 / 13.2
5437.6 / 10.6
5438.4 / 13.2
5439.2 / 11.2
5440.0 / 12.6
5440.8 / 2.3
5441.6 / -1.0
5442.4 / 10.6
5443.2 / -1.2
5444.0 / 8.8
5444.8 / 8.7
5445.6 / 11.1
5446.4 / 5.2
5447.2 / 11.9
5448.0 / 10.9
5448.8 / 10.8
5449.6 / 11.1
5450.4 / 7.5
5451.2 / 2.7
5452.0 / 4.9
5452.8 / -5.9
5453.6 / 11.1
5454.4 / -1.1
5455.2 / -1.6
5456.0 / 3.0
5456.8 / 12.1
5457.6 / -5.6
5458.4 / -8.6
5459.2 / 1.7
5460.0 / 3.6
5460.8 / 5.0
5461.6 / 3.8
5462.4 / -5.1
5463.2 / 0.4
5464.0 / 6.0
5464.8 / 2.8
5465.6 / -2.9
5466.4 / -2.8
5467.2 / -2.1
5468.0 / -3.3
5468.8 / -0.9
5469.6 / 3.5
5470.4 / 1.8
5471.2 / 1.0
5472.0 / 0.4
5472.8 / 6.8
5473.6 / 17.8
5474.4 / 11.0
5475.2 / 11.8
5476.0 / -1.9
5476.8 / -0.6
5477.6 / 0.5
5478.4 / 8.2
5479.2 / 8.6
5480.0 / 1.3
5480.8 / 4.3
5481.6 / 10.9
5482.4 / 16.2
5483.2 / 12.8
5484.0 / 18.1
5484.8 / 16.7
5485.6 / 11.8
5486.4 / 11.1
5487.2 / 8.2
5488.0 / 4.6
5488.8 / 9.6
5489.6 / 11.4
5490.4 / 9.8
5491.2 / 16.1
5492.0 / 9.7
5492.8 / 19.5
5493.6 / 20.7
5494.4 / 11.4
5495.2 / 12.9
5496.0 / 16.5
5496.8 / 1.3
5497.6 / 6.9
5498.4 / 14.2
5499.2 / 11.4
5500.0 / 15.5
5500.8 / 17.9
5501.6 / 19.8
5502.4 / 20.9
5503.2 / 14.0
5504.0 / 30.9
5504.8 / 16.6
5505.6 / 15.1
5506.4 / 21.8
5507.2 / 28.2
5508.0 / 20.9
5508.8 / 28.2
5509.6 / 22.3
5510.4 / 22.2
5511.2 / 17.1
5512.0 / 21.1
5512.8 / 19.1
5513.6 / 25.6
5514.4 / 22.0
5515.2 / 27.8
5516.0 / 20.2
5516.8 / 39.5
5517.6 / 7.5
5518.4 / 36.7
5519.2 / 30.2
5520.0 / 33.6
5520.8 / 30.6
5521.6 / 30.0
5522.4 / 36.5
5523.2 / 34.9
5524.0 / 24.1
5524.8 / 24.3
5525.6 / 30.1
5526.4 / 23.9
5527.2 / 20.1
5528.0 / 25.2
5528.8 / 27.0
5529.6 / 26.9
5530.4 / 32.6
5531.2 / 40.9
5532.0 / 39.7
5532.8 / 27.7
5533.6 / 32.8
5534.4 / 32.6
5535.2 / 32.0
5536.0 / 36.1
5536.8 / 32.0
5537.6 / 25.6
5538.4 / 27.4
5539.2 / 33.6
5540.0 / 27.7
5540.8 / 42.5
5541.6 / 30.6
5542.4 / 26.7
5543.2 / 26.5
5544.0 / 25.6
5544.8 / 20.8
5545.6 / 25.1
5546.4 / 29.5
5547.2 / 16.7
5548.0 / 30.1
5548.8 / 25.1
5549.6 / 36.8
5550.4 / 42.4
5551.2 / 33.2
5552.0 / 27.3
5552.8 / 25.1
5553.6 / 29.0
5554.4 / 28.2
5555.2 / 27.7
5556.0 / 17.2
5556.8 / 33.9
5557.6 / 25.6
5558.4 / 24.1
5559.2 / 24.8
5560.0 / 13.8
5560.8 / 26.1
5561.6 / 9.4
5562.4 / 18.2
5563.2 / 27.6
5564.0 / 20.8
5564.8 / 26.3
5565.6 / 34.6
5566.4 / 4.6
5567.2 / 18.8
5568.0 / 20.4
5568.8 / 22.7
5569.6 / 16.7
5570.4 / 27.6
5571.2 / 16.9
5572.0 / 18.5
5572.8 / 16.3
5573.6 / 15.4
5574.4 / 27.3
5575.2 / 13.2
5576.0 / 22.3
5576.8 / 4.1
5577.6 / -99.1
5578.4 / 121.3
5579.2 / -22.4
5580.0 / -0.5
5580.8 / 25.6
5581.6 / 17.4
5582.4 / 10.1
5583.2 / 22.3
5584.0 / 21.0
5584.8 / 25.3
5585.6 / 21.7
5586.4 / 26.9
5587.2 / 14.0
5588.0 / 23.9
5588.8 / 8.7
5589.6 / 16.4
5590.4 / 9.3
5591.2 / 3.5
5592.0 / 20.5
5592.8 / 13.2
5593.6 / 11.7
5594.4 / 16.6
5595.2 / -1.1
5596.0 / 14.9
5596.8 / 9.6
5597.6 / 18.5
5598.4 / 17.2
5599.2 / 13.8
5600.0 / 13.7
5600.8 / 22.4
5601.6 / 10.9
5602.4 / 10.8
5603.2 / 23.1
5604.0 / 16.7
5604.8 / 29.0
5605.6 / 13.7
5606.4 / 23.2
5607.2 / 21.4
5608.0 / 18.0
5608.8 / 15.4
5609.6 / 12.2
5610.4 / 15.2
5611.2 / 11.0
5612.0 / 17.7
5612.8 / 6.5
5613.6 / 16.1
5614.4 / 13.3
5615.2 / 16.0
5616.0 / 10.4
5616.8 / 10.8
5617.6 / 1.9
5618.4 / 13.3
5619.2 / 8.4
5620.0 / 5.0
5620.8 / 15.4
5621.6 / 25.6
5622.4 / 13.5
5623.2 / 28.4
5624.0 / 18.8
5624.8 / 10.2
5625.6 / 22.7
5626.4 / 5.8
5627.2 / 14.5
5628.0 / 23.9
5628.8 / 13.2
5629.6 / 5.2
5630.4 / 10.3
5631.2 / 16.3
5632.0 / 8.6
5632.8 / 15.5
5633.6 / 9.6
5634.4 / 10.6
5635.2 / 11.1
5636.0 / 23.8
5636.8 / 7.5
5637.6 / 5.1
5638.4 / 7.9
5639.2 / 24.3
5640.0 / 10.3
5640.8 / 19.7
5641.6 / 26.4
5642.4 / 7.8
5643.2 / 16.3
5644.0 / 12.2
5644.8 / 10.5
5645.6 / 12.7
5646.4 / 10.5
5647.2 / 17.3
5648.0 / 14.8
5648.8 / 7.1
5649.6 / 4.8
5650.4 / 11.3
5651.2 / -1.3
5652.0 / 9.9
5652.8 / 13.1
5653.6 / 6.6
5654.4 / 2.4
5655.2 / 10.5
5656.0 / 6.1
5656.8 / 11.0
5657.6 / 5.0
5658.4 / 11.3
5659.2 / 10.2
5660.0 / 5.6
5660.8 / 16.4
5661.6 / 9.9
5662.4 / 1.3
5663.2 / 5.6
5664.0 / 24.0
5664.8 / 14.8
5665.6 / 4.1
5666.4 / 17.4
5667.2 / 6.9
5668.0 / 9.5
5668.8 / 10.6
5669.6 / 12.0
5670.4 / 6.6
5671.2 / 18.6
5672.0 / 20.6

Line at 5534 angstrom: C IV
